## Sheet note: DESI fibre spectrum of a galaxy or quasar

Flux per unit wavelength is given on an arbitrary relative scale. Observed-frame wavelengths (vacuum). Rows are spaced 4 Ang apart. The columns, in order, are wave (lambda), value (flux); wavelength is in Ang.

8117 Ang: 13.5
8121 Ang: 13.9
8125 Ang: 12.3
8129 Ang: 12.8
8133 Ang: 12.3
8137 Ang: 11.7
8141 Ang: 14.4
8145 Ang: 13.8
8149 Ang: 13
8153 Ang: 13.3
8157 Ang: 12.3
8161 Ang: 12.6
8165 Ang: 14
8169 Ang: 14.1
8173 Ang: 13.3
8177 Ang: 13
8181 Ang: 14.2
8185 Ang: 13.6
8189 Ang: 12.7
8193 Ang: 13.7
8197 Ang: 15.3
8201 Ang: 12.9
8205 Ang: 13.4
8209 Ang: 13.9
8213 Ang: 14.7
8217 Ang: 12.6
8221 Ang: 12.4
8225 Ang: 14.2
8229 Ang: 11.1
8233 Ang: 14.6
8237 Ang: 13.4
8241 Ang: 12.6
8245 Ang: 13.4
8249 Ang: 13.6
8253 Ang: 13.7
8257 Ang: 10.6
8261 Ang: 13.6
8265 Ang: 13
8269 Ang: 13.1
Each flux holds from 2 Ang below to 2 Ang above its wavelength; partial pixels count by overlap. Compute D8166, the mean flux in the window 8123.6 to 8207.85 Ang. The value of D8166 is 13.3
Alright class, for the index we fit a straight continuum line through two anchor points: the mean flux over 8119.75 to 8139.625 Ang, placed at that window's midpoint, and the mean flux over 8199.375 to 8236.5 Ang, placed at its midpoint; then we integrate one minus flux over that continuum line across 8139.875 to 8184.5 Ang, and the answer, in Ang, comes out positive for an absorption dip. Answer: -1.98 Ang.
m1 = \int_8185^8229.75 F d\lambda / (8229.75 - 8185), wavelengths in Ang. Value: 13.4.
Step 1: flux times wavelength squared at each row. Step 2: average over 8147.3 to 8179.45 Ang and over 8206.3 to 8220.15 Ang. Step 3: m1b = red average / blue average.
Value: 1.04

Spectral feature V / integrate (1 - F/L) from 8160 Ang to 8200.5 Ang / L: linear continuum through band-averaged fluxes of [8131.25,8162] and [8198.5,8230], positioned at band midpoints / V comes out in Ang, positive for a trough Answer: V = -1.7 Ang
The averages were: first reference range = 12.9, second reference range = 13.2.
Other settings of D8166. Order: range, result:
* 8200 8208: 13.3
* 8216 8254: 13.2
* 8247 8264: 12.9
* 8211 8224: 13.3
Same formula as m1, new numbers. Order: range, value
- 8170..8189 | 13.5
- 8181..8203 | 13.7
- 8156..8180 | 13.3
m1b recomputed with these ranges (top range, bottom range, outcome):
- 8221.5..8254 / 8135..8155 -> 1.03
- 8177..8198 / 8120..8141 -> 1.10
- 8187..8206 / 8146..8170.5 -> 1.04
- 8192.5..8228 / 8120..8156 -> 1.06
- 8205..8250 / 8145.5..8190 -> 1.01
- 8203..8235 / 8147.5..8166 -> 1.04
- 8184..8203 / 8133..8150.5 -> 1.05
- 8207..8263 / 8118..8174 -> 1.02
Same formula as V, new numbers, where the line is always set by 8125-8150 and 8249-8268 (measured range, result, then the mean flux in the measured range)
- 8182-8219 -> -2.2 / 13.7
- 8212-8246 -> -0.8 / 13.2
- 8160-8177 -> -0.8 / 13.5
